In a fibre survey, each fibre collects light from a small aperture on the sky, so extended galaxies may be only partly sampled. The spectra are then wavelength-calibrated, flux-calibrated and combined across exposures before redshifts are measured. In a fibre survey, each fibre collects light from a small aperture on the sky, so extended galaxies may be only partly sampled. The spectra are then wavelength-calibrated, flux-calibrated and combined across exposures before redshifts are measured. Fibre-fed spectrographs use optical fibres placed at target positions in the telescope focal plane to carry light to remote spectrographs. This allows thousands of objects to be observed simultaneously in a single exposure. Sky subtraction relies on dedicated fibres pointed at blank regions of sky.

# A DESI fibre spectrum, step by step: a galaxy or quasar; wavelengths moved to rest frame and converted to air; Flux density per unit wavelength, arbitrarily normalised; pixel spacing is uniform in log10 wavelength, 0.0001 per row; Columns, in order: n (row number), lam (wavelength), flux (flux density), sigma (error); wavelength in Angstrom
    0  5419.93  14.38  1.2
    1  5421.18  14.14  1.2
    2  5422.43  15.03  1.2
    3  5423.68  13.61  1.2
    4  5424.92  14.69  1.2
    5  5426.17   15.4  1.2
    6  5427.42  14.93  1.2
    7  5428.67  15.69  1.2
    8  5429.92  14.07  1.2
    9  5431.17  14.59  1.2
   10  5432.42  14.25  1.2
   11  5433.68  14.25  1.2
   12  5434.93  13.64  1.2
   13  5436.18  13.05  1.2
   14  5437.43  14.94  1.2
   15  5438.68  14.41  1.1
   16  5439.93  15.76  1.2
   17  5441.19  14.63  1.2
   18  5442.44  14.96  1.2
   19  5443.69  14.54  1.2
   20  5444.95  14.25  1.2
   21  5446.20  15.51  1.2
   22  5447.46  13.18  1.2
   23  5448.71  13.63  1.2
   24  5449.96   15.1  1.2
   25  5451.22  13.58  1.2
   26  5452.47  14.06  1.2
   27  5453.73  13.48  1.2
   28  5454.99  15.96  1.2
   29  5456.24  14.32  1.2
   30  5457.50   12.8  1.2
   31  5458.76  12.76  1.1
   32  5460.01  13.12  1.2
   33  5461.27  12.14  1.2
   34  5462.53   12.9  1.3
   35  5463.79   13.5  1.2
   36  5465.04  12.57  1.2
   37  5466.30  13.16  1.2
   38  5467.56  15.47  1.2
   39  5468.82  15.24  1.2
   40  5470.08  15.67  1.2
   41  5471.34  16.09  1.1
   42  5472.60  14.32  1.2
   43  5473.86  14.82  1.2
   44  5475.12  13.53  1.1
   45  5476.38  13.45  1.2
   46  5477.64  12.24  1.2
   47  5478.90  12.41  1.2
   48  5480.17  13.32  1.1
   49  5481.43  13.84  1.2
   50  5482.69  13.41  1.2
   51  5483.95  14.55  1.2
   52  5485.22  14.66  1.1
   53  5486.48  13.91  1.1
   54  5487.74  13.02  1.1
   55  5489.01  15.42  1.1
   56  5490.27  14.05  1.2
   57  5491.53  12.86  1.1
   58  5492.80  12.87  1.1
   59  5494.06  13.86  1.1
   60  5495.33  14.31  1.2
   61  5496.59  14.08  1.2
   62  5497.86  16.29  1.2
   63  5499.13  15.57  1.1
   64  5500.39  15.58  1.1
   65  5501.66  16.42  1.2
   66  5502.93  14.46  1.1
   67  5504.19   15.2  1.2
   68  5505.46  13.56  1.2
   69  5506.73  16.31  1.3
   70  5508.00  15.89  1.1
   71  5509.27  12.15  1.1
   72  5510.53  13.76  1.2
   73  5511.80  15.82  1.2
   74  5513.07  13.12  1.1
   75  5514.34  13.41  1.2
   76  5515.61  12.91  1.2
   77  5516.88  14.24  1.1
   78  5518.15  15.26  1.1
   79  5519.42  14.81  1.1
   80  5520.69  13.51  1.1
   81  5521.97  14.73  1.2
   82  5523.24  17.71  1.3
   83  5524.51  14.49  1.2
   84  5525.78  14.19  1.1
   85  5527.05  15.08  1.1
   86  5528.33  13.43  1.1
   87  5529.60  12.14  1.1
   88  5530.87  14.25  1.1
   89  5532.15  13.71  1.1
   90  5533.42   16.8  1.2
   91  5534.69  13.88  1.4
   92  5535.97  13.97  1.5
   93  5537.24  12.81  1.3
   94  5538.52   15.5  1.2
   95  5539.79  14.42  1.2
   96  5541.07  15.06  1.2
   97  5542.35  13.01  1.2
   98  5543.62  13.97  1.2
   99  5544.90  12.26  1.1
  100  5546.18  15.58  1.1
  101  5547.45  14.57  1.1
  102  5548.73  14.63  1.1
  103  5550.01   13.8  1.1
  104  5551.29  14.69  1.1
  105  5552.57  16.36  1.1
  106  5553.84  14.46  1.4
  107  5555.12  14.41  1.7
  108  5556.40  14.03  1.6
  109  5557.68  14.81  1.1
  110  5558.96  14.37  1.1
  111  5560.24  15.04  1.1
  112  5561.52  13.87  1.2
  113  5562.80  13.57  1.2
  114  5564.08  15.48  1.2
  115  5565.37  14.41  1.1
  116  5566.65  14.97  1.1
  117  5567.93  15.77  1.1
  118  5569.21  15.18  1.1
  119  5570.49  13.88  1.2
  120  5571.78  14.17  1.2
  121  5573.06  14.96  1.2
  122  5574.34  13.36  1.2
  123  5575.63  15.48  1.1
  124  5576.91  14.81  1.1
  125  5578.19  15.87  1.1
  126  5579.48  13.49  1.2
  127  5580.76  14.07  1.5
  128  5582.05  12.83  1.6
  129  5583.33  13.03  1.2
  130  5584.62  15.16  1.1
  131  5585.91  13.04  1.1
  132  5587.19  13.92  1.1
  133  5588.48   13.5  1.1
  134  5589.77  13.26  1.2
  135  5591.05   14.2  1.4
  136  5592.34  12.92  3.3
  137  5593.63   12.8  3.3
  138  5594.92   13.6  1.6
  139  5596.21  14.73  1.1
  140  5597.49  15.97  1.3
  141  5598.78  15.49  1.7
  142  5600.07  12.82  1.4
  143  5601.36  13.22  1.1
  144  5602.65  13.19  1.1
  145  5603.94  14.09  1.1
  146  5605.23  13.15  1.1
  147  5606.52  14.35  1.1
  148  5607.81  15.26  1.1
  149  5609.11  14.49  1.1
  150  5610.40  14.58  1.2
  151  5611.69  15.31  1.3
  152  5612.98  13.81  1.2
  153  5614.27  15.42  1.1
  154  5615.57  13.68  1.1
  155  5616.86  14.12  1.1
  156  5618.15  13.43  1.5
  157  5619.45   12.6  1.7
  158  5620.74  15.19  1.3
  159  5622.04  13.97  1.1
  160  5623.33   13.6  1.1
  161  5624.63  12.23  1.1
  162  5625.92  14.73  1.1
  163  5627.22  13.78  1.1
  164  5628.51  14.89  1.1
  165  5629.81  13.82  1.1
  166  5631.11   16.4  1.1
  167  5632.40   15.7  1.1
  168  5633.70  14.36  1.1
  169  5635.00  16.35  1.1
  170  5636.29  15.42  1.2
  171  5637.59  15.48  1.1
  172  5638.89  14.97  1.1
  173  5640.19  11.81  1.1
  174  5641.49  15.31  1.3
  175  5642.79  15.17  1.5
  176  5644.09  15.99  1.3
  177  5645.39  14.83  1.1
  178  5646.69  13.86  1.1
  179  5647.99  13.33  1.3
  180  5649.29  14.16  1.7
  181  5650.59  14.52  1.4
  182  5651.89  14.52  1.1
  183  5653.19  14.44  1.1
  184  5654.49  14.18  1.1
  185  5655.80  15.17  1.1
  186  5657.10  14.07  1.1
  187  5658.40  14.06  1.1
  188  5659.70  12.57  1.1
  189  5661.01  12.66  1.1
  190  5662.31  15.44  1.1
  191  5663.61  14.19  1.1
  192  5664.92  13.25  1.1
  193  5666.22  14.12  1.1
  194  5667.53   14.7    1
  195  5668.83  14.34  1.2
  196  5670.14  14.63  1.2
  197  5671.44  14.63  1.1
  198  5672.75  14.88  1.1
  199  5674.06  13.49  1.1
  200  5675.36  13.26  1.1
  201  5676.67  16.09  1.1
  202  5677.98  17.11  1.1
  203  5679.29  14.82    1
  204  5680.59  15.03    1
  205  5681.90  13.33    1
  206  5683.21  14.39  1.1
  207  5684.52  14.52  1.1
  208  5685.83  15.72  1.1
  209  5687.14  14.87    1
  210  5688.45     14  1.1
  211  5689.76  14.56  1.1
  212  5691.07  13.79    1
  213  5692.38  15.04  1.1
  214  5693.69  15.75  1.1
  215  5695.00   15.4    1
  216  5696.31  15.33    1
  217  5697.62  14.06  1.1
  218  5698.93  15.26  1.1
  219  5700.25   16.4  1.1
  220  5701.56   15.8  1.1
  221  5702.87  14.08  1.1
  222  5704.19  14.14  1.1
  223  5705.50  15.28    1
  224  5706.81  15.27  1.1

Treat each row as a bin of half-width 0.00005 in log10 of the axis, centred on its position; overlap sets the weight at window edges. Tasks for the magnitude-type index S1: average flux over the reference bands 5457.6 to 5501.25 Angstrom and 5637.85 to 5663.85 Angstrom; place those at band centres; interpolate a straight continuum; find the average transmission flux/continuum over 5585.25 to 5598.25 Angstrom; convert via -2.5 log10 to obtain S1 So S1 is 0.03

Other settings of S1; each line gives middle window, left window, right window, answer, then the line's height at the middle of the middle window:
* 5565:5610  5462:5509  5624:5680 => 0.02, 14.4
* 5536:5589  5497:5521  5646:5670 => 0.01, 14.5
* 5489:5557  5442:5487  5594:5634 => -0.03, 14.1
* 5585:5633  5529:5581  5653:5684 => 0.02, 14.4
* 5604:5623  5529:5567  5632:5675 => 0.01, 14.4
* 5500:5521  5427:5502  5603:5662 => -0.02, 14.2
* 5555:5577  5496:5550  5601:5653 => -0.01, 14.4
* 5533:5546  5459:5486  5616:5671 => -0.01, 14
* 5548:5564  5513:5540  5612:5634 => -0.02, 14.3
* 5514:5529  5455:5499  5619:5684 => -0.03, 14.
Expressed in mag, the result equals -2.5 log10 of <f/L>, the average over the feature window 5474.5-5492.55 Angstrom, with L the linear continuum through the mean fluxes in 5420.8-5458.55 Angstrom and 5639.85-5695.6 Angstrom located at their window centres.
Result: 0.06 mag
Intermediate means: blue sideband 14.4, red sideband 14.5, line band 13.6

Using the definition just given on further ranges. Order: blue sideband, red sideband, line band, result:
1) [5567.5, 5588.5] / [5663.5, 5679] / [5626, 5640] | -0.04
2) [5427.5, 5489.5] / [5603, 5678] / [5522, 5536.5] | -0.02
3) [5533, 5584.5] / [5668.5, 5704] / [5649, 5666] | 0.05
